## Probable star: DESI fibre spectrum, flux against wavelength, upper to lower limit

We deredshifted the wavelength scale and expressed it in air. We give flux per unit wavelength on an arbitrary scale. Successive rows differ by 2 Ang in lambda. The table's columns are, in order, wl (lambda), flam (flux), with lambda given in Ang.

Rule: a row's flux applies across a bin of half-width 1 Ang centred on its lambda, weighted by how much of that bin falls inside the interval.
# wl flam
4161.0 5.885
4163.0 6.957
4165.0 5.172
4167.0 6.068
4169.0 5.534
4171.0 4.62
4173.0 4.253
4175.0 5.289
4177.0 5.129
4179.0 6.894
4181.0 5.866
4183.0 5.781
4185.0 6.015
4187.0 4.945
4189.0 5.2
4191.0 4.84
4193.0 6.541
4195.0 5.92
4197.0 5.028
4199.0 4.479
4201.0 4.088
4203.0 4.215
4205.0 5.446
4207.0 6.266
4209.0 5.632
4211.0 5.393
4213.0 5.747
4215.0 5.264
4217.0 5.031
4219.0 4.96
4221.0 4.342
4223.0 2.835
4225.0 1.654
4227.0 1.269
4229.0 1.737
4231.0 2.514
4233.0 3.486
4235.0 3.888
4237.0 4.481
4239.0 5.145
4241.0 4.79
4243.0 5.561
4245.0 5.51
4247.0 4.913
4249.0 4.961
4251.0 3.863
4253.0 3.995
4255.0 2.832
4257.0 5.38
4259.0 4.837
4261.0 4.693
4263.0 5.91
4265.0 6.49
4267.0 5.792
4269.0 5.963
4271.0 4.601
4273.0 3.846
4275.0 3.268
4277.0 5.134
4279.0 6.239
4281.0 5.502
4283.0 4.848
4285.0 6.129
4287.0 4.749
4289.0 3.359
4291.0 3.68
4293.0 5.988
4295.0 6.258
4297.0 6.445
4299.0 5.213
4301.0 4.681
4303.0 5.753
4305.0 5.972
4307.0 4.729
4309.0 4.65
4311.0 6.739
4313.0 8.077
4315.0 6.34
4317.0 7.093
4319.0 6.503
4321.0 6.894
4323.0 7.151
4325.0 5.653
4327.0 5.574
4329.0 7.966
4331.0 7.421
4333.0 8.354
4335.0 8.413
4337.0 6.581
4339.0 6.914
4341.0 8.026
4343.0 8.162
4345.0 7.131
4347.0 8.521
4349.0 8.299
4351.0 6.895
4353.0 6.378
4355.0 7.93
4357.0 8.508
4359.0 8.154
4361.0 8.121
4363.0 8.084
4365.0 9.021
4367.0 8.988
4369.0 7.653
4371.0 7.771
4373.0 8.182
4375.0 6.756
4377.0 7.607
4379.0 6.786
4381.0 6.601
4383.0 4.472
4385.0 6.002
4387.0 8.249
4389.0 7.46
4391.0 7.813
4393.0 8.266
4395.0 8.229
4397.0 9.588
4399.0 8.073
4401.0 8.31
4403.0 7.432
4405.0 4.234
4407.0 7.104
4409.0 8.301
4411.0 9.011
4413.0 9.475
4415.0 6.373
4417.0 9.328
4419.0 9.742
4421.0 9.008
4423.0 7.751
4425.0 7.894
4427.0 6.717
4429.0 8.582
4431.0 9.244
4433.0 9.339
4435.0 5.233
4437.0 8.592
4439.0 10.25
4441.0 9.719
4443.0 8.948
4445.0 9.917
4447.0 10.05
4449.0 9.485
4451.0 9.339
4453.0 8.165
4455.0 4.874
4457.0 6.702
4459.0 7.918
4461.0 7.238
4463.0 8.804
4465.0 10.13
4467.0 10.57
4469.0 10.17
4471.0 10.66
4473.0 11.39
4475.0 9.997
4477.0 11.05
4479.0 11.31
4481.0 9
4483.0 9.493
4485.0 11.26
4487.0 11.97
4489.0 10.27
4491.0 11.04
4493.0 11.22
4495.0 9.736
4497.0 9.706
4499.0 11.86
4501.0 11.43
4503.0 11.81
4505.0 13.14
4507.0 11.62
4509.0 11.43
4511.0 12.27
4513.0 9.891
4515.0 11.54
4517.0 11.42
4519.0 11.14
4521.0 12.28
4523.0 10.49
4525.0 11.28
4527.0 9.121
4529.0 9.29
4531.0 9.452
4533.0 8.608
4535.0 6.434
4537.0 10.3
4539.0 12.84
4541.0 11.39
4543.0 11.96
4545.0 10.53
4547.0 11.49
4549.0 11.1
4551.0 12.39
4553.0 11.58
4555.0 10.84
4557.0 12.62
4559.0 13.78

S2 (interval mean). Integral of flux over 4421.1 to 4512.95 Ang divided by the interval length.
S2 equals 9.71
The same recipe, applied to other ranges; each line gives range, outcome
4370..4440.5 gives 7.84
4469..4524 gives 11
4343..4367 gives 7.97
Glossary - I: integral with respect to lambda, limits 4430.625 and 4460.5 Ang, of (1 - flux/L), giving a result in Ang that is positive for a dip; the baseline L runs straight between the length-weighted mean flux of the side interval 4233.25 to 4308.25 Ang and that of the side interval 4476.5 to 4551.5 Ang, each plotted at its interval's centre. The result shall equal 2.28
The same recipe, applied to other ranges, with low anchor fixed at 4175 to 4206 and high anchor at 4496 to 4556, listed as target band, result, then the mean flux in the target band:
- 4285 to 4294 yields 3.05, 4.63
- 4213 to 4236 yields 9.47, 3.47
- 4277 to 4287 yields 1.96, 5.53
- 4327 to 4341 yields 0.47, 7.49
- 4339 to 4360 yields 0.66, 7.76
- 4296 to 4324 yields 4.57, 6.16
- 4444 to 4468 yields 2.91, 8.6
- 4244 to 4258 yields 4.11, 4.49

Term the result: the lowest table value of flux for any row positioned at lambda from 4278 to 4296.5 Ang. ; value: 3.359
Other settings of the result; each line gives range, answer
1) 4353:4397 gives 4.472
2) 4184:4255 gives 1.269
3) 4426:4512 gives 4.874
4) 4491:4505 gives 9.706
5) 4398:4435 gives 4.234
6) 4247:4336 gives 2.832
